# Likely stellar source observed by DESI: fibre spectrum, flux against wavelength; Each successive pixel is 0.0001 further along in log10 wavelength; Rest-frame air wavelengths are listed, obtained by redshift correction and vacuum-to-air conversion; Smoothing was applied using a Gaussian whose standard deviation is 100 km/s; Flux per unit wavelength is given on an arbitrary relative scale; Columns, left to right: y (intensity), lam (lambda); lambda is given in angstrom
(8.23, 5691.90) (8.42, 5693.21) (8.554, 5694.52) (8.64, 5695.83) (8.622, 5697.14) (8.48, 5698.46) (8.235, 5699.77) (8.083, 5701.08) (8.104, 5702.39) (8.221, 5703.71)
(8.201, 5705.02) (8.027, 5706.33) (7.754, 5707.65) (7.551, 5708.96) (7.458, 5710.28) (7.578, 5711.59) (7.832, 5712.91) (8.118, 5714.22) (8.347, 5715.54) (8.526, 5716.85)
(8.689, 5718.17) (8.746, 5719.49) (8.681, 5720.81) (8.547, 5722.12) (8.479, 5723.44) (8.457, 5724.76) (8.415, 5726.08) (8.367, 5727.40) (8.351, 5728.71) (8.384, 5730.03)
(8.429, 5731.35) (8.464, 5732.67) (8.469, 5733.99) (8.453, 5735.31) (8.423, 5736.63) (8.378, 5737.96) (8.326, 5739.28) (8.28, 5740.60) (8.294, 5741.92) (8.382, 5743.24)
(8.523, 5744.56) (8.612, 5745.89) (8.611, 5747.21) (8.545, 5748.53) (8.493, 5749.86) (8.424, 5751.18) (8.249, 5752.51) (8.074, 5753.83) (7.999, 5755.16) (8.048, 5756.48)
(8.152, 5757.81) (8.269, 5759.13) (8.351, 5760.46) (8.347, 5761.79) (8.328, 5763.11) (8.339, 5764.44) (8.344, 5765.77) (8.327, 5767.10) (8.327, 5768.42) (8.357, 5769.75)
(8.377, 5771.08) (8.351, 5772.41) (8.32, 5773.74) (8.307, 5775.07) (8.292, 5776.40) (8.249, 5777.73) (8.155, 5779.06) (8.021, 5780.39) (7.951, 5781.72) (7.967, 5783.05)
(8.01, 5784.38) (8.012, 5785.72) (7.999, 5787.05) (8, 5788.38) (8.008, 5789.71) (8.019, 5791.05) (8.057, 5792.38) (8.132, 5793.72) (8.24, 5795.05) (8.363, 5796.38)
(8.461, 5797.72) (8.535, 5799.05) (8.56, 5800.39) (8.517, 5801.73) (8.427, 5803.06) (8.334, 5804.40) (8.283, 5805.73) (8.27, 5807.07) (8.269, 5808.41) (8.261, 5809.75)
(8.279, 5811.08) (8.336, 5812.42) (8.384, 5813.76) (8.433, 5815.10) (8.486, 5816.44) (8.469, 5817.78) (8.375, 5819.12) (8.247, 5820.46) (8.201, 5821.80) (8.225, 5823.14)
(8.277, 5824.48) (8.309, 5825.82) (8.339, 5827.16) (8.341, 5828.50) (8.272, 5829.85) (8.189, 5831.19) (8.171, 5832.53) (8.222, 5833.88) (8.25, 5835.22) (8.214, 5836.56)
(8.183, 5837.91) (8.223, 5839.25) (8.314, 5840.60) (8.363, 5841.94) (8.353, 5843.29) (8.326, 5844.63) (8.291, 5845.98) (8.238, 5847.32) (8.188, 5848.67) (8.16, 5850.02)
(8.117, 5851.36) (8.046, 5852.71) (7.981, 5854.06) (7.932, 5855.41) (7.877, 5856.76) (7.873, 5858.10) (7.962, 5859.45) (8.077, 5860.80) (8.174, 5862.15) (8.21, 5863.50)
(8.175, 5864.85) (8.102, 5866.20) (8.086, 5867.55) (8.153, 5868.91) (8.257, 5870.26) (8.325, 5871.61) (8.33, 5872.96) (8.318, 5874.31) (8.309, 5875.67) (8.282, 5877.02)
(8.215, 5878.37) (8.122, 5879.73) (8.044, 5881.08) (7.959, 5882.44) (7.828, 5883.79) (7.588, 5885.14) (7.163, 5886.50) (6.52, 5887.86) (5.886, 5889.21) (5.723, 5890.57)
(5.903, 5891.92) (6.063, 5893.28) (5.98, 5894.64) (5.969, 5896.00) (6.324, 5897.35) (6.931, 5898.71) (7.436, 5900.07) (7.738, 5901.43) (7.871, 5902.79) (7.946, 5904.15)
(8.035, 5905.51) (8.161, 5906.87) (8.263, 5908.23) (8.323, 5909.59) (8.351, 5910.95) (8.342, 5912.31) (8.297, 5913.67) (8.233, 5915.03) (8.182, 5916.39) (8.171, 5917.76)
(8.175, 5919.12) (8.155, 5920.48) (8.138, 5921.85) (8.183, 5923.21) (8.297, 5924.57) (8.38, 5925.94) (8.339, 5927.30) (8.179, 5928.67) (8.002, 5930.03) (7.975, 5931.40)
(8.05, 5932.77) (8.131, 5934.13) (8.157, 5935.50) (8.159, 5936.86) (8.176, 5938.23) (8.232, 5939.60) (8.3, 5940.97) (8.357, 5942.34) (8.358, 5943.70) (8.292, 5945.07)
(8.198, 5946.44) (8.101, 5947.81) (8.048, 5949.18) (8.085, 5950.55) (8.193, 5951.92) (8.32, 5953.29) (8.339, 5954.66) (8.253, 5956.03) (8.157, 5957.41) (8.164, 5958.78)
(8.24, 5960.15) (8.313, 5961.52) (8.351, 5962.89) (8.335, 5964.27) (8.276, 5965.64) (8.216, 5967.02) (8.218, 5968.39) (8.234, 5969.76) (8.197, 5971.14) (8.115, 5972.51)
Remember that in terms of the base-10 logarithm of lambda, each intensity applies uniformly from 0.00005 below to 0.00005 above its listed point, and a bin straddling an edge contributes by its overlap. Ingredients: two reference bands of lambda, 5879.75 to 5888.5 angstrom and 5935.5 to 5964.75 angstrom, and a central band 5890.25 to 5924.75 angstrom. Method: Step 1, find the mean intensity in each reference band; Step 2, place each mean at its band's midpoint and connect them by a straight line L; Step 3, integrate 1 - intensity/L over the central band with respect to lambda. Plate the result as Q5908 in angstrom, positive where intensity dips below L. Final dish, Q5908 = 1.0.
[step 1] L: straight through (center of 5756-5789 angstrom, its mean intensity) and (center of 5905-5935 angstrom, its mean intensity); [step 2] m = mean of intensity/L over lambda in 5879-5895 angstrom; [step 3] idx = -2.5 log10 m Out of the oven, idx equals 0.185 mag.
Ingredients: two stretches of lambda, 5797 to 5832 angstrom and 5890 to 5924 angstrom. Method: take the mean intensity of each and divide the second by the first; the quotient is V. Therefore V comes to 0.9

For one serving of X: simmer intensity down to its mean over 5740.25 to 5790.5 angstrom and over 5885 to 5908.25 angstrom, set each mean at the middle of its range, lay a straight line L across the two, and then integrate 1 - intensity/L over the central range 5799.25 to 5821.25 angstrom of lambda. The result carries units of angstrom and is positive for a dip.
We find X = -1.6 angstrom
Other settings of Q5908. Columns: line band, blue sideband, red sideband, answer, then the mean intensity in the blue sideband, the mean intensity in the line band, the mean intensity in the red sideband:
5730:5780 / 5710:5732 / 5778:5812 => -0.4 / 8.34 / 8.34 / 8.21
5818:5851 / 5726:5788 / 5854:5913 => -1.5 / 8.3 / 8.26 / 7.66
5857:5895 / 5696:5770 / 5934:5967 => 2.8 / 8.3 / 7.65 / 8.23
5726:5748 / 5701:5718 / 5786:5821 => -0.9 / 8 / 8.43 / 8.3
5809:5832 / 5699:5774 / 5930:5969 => -0.2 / 8.3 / 8.32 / 8.21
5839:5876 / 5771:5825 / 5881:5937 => -1.1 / 8.25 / 8.17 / 7.65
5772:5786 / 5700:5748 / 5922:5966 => 0.2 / 8.3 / 8.15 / 8.22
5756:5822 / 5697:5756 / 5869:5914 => -2.1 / 8.3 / 8.26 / 7.54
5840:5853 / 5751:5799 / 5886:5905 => -1.7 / 8.2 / 8.25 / 6.68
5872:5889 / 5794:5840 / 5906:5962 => 0.9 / 8.32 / 7.84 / 8.21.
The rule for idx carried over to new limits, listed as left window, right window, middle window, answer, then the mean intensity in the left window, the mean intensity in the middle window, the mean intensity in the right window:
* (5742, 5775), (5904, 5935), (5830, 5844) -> 0.00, 8.34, 8.25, 8.19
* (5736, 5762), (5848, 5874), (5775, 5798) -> 0.02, 8.34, 8.11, 8.11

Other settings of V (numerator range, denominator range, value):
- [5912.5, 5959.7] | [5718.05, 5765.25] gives 0.98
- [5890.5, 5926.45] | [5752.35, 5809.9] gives 0.93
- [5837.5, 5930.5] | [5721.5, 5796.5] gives 0.95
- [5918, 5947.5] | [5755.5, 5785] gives 1.00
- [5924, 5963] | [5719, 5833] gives 0.99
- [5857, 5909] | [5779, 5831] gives 0.92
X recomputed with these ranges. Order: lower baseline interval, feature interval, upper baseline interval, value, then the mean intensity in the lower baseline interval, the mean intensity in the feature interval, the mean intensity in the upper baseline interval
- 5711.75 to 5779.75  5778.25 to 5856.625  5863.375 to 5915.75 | -2.3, 8.36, 8.23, 7.63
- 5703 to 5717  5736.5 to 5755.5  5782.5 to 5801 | -0.8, 7.95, 8.38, 8.17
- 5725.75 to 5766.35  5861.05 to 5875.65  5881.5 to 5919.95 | -1.2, 8.36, 8.21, 7.41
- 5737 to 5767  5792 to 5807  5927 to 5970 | -0.1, 8.33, 8.36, 8.21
